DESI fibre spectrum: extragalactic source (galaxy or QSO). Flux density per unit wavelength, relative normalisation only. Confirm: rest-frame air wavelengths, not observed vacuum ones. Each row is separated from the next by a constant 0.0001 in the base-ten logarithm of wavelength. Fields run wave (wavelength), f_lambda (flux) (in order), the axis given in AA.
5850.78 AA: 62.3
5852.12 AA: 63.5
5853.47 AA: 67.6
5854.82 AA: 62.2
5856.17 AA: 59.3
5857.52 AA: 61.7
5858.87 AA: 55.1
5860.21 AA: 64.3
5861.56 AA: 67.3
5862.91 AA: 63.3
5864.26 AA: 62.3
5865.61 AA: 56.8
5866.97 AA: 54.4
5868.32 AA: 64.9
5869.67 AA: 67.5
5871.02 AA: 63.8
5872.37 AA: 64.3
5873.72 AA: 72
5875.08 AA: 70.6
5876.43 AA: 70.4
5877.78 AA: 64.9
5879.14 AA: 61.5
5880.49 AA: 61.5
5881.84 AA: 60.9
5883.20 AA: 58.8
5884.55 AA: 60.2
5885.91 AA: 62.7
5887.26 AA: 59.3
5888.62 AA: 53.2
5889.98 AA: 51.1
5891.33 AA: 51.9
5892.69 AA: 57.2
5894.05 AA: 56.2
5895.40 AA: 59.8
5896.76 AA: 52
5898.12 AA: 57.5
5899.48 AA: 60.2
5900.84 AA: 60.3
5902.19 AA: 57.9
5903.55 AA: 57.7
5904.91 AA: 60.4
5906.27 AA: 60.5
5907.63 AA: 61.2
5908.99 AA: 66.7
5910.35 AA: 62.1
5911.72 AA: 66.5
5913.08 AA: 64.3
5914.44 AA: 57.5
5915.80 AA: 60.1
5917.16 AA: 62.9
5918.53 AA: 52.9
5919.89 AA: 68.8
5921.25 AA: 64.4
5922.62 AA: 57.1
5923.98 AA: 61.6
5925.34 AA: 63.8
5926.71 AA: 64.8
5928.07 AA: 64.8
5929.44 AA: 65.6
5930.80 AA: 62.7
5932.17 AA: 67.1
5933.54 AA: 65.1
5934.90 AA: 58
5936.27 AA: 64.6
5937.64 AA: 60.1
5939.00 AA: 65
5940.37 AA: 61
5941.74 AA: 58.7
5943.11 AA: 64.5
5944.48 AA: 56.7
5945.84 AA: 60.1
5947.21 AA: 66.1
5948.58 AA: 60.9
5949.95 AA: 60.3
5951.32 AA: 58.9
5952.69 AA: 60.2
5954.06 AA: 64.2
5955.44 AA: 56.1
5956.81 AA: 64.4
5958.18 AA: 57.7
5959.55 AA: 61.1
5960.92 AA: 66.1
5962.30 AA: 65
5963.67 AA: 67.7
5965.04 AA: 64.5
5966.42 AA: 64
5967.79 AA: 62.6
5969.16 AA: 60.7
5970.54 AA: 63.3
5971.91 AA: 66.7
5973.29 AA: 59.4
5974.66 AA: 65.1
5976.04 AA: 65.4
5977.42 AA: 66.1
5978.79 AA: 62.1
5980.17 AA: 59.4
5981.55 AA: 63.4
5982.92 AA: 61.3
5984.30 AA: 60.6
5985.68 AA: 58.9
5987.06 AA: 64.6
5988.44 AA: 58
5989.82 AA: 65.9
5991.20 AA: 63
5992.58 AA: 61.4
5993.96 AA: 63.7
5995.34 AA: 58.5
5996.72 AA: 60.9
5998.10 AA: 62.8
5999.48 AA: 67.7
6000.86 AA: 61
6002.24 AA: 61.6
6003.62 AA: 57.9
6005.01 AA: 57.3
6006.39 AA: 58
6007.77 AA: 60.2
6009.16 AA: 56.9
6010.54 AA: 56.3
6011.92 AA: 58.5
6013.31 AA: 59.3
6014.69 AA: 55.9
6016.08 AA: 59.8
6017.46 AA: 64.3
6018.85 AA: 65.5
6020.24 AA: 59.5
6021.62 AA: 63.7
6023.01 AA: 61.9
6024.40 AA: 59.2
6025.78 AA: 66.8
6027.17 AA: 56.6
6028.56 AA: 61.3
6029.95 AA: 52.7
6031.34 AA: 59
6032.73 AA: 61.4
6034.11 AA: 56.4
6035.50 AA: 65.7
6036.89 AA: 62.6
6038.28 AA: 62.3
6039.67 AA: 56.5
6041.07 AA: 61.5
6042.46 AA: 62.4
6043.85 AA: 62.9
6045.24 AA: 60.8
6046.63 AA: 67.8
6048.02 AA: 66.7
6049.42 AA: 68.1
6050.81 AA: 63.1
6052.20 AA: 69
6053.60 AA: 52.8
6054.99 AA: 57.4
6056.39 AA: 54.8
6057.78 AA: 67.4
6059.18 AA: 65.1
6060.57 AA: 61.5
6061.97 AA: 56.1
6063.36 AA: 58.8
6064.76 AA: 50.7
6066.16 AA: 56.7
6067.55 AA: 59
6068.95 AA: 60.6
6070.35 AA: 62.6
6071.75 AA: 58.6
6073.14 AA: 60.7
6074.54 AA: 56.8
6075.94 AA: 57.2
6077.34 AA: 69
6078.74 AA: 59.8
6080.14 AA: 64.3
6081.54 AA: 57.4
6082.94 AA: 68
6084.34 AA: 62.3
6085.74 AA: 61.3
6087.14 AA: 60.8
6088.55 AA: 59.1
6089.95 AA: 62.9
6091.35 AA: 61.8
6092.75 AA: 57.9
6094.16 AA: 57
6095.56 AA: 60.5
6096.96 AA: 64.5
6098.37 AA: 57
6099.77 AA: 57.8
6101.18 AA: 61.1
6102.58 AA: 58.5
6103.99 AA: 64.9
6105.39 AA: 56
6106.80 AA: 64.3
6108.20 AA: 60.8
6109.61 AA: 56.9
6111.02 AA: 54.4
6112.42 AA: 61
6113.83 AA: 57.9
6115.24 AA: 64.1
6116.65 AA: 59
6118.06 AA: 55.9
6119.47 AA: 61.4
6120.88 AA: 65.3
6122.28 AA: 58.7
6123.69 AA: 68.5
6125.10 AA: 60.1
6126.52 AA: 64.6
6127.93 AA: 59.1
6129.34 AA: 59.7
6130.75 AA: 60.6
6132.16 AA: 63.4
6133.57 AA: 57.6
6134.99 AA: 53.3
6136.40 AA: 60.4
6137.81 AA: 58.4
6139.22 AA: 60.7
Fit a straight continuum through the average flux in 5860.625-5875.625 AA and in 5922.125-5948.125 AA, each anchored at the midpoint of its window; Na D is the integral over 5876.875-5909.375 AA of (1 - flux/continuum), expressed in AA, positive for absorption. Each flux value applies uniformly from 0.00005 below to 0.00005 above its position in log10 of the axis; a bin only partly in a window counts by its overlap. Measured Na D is 2.39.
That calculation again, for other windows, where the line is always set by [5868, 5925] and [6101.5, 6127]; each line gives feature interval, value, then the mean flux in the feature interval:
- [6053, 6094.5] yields 0.5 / 60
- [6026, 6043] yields 0.2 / 60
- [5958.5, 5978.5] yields -1.0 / 64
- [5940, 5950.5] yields 0.0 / 61.1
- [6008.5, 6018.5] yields 0.3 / 59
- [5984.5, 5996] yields -0.2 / 61.7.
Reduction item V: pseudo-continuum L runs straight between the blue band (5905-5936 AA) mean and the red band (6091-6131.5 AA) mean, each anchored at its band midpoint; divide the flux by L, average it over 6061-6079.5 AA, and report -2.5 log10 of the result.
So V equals 0.03 mag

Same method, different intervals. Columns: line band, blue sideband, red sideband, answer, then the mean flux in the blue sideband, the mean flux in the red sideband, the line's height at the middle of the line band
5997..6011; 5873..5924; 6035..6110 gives 0.01 mag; 60.6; 60.9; 60.8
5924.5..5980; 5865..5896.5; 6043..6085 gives -0.03 mag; 60.9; 61.2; 61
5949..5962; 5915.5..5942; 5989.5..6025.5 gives 0.02 mag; 62.5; 60.8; 62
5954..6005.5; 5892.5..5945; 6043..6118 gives -0.02 mag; 61.3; 60.6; 61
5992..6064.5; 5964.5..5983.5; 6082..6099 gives 0.02 mag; 63.2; 61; 62.2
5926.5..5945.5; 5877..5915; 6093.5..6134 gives -0.05 mag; 59.5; 60.4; 59.6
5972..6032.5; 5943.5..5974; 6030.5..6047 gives 0.01 mag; 62.2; 61.4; 61.8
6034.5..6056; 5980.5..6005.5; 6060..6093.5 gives -0.03 mag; 61.6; 60.1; 60.7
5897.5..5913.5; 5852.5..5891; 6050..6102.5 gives 0.01 mag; 62.1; 60.3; 61.8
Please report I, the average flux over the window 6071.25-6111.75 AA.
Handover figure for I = 60.4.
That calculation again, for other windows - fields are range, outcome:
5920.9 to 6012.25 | 62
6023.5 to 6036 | 59.9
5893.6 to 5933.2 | 61.4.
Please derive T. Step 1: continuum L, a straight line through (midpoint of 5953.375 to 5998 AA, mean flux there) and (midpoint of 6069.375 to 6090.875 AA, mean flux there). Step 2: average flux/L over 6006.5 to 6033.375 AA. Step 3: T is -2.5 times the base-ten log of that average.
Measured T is 0.04 mag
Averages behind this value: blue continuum 62.5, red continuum 61.4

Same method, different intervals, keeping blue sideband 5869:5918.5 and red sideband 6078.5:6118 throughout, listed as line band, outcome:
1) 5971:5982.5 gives -0.05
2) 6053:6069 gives 0.04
